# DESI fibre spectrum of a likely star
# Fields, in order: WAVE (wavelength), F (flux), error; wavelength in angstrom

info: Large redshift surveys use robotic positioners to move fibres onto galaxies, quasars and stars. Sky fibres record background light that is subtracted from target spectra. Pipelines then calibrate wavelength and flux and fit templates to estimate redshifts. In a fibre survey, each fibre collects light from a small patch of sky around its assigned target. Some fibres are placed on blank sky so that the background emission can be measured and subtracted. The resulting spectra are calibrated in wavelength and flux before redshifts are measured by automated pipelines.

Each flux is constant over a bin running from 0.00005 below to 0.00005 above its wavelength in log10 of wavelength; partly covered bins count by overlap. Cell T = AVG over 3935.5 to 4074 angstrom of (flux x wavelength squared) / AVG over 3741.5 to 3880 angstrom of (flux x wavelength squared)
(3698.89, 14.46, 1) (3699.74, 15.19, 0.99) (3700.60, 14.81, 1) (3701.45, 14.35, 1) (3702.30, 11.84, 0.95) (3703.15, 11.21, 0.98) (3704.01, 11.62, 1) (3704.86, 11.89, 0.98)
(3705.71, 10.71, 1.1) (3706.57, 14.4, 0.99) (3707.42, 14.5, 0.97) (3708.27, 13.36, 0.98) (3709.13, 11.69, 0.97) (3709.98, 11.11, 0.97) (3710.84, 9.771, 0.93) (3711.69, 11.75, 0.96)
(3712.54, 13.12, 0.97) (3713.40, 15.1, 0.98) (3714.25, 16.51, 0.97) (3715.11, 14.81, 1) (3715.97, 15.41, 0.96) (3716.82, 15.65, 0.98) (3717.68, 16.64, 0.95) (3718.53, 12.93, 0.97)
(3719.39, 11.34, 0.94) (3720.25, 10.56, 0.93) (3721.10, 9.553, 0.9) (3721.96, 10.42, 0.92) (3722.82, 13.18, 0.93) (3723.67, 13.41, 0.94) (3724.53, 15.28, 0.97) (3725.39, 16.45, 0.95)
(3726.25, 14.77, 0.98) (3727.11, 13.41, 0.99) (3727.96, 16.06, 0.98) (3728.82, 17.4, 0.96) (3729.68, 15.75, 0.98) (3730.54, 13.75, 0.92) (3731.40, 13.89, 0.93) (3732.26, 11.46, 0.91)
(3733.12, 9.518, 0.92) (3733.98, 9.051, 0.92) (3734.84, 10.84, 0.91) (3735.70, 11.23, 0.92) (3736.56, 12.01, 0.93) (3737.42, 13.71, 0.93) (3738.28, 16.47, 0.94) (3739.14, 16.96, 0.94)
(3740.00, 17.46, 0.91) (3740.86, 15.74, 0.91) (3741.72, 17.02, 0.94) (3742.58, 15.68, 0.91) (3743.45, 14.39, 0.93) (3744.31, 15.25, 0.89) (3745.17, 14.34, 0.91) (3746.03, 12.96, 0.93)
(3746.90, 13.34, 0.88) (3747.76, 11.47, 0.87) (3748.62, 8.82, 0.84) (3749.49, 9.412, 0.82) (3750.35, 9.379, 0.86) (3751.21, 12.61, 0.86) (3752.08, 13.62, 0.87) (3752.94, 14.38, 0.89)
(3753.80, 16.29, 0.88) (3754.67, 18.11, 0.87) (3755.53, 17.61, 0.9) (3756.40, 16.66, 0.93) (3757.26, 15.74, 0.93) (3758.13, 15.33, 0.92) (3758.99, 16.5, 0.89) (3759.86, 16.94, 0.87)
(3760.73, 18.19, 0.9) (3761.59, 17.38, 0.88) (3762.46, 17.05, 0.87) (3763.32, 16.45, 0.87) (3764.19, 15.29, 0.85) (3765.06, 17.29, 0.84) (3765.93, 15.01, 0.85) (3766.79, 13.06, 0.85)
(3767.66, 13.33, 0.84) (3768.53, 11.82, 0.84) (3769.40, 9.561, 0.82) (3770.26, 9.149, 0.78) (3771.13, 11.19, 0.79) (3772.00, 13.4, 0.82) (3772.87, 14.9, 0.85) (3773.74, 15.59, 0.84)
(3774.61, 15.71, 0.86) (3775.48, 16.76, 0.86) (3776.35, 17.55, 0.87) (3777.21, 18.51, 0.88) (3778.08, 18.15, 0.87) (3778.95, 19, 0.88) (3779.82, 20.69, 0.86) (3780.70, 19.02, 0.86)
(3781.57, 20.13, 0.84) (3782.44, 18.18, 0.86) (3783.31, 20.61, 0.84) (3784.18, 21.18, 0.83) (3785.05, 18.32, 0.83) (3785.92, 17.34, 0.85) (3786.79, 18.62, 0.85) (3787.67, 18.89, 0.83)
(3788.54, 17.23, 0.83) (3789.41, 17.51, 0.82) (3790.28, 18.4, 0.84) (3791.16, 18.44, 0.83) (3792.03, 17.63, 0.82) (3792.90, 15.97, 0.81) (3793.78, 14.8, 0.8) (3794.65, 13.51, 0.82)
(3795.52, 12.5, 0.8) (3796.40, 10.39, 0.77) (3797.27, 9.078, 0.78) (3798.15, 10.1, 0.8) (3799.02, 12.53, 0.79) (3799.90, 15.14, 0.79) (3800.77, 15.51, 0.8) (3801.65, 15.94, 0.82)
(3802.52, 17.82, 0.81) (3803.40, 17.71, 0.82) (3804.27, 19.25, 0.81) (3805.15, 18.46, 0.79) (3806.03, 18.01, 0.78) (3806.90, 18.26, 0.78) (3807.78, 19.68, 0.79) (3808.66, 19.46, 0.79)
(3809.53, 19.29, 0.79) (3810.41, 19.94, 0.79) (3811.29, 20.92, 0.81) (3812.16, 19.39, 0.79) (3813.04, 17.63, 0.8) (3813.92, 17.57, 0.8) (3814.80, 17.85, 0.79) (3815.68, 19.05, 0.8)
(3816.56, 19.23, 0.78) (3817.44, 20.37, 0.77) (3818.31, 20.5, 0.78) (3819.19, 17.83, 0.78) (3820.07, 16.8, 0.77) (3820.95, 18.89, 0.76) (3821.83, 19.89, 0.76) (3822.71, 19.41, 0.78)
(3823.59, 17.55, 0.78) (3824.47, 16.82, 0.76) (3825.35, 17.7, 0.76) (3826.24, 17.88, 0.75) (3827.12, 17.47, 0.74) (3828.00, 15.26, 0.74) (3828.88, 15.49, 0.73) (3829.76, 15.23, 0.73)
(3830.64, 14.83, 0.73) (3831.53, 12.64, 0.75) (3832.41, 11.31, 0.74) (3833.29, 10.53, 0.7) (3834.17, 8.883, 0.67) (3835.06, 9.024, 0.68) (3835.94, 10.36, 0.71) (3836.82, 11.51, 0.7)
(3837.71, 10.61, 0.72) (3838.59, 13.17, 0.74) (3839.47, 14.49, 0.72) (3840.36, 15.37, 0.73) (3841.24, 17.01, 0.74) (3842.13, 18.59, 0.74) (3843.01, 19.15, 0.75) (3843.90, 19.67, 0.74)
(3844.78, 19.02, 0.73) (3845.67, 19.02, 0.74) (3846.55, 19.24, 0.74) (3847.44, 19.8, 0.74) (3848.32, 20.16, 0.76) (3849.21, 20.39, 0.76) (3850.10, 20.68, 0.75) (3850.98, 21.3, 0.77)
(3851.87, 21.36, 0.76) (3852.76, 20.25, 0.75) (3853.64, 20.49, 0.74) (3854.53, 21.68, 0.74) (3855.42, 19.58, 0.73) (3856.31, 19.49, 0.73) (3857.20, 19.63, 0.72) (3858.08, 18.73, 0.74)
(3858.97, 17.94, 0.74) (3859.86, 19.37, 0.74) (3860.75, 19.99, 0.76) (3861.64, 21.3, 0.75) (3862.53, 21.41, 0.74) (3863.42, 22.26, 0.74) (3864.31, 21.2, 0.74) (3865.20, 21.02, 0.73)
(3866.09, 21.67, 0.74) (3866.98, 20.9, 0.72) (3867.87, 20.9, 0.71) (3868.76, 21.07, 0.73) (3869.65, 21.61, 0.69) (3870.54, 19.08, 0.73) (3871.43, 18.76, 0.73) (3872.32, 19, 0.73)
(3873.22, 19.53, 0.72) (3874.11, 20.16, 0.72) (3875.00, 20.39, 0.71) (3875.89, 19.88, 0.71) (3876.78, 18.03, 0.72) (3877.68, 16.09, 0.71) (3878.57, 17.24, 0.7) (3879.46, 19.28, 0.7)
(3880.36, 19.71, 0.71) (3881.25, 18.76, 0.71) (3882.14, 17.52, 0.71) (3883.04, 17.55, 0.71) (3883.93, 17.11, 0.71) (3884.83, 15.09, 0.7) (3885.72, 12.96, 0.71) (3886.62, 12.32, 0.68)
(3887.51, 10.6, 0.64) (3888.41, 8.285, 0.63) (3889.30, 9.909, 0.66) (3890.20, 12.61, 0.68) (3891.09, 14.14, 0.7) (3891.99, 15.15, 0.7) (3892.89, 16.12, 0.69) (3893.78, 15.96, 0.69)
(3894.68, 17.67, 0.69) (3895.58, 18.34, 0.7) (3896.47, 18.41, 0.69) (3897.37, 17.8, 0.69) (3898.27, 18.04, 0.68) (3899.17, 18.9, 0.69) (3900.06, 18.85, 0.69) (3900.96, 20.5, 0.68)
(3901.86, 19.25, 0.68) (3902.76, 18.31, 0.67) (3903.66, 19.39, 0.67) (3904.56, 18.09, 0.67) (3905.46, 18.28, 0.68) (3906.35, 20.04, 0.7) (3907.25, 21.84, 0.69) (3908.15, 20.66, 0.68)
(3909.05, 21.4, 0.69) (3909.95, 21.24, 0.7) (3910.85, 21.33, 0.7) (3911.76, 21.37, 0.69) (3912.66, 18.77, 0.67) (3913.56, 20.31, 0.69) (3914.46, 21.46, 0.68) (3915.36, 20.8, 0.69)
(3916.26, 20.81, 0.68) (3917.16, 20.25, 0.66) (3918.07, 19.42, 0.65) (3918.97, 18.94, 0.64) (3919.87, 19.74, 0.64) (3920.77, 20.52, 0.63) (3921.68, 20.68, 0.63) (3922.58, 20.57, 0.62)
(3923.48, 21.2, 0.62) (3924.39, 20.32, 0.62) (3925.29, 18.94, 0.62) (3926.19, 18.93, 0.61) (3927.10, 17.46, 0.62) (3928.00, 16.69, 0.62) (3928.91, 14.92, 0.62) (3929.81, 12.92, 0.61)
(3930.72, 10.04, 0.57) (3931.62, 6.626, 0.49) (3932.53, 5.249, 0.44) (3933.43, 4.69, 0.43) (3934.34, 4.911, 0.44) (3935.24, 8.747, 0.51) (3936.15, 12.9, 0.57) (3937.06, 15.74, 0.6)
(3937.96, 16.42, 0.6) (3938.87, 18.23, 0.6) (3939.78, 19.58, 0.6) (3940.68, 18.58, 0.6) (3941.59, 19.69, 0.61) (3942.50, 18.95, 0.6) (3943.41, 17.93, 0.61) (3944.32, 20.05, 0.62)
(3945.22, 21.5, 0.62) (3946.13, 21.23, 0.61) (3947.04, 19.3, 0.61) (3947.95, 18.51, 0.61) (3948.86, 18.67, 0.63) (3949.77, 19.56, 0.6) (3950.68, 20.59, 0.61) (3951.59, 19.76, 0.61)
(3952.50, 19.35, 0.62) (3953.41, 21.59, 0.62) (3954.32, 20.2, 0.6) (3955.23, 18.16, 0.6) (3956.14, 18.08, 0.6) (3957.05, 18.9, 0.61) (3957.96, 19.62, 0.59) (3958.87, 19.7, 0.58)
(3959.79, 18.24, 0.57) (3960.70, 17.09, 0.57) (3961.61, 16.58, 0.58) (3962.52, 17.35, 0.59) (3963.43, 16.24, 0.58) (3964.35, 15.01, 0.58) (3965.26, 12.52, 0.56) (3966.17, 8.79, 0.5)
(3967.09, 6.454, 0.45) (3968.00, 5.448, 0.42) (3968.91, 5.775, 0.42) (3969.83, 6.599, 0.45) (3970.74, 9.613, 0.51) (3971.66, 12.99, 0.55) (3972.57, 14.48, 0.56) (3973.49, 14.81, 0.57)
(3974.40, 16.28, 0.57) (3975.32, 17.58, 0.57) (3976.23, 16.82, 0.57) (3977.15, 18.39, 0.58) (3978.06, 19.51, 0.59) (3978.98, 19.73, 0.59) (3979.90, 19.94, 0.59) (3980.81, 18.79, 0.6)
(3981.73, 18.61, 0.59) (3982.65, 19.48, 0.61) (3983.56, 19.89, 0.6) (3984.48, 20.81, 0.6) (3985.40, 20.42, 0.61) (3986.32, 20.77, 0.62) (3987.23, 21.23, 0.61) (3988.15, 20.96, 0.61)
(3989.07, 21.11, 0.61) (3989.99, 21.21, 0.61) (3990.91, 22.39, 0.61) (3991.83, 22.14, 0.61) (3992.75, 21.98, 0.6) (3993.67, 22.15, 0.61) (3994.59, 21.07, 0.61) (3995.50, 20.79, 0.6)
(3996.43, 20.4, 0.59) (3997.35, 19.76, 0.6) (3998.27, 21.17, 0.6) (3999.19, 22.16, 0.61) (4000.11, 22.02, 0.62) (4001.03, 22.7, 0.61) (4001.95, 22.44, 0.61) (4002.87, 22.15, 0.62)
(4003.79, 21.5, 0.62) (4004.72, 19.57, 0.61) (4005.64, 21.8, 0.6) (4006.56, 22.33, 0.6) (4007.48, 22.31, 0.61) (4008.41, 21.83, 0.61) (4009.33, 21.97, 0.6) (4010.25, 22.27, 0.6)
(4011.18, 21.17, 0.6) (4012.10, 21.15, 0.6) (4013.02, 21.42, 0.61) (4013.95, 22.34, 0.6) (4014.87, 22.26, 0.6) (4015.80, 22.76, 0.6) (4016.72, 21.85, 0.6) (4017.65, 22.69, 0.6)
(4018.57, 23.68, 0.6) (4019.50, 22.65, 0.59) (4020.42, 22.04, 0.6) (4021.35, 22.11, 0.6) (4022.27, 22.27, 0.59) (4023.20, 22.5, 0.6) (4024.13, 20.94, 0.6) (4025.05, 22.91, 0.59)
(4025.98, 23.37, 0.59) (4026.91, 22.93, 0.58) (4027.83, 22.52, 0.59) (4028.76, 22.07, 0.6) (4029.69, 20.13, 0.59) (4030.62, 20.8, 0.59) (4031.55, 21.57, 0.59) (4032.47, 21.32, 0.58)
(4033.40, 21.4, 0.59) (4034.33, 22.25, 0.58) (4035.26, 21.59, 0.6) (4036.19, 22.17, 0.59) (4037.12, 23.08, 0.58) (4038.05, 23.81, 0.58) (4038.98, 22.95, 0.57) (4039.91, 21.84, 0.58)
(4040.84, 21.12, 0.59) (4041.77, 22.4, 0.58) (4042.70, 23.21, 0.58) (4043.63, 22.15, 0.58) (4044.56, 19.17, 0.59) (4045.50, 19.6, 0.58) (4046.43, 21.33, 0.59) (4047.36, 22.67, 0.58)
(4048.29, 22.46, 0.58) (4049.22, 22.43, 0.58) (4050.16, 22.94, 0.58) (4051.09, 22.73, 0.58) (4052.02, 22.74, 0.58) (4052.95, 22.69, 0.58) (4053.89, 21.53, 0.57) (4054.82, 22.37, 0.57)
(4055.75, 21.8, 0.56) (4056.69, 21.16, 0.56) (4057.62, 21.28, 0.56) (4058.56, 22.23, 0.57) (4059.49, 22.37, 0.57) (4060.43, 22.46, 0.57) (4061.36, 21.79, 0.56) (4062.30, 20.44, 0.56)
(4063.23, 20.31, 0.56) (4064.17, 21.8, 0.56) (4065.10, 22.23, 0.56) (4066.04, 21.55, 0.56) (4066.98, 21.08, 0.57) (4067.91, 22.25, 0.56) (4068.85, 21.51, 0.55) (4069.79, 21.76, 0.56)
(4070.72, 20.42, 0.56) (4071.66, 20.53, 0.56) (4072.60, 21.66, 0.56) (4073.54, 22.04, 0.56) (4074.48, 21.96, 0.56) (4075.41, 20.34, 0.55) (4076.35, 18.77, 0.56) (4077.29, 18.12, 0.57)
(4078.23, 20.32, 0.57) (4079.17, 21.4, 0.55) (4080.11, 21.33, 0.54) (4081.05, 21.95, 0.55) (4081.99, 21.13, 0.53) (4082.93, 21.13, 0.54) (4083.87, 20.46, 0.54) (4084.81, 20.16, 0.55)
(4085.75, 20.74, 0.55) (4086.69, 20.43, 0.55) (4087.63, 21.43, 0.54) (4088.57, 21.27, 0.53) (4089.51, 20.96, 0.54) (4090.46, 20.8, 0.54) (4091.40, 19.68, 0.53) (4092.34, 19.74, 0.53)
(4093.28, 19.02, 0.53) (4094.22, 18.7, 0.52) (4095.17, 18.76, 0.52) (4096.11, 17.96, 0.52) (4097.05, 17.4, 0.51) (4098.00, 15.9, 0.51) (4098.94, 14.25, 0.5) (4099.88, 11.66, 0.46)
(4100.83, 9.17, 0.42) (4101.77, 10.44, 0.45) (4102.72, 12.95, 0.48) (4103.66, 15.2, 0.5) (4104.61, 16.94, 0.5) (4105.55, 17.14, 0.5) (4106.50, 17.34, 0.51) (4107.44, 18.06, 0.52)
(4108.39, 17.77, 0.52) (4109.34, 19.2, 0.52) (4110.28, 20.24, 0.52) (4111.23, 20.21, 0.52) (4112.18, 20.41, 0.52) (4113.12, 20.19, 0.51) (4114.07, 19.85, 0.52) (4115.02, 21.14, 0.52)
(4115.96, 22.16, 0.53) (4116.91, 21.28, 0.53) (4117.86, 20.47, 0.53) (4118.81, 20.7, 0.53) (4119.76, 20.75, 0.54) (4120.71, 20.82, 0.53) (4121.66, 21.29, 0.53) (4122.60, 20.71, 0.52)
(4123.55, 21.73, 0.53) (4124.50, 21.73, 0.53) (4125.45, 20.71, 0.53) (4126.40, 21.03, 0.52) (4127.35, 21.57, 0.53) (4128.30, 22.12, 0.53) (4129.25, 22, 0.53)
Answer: 1.3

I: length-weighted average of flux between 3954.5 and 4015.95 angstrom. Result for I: 18.7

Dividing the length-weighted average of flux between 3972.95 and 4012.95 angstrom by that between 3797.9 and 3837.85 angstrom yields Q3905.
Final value 1.2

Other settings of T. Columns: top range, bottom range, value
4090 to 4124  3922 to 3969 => 1.23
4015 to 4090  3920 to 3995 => 1.33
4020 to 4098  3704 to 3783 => 1.74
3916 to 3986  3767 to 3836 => 1.09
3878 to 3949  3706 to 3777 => 1.34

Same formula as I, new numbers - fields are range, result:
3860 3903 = 17.9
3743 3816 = 16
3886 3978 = 16.7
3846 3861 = 20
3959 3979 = 13.9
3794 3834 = 16.6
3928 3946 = 14.3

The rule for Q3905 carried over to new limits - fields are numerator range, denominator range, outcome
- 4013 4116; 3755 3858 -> 1.23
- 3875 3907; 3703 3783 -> 1.17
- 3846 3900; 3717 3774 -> 1.31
